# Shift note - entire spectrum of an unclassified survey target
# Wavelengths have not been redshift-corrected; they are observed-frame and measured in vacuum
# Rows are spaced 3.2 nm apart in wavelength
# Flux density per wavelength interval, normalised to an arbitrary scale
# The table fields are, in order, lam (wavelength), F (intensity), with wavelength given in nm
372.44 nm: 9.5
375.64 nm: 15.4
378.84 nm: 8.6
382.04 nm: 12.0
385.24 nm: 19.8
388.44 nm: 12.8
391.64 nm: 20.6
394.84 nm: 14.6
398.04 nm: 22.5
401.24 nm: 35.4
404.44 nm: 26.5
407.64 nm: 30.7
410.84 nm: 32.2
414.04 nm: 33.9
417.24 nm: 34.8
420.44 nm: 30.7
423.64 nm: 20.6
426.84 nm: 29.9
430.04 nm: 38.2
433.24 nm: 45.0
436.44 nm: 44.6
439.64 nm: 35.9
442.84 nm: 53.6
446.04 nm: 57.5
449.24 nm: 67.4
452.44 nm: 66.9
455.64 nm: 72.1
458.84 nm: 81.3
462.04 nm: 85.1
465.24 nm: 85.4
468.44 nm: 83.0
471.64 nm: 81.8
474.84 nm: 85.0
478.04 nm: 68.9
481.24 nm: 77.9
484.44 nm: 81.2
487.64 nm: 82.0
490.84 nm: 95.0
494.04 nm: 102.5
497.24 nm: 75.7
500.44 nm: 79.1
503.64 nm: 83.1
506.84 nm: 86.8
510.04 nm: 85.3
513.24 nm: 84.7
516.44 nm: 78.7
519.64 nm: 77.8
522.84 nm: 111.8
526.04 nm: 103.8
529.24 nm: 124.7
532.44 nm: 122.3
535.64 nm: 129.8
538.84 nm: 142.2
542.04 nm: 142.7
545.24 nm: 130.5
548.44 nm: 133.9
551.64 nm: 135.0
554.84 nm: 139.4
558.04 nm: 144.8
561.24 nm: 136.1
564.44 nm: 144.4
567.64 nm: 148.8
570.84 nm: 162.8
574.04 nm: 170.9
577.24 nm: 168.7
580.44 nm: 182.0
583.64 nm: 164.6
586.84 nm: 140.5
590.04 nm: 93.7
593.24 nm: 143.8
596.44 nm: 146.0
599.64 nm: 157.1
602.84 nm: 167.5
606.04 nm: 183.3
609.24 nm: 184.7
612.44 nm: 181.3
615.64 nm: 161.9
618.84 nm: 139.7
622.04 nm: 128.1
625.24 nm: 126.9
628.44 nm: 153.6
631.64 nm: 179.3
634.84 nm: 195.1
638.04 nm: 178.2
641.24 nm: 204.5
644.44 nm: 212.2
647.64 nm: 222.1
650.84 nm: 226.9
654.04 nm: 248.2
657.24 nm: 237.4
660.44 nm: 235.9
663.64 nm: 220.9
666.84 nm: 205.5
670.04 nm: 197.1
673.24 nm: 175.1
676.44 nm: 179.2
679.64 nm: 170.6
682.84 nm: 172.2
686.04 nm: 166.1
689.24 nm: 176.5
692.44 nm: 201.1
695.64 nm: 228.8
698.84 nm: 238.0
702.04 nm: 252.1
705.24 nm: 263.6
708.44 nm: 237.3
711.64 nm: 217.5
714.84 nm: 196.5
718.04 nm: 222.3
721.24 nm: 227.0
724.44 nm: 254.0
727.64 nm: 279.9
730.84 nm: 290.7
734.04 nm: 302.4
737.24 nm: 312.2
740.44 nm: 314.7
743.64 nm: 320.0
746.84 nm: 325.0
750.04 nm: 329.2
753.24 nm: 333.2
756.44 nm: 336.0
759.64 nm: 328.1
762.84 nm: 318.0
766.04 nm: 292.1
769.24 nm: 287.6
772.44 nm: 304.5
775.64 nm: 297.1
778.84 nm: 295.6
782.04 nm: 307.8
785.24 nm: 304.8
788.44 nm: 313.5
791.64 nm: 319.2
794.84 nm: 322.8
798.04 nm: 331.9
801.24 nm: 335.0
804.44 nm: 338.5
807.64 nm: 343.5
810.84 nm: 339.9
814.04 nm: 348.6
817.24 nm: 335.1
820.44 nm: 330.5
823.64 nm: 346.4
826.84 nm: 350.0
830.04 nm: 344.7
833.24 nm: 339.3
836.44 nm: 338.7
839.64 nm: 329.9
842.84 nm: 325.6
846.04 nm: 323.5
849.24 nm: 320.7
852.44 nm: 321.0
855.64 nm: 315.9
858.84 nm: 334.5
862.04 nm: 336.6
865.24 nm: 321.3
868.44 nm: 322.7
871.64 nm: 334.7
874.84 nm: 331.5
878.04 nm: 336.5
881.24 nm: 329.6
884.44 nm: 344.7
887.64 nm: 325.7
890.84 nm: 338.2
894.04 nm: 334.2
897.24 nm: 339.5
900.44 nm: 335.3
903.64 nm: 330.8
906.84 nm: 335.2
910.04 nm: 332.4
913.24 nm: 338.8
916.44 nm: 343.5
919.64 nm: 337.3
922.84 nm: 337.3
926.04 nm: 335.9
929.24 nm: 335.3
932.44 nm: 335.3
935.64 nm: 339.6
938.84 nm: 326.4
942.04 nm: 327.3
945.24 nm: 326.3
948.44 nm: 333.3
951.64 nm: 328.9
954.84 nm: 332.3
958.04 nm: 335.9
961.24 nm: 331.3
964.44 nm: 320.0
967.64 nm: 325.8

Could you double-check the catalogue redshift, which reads 0.00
